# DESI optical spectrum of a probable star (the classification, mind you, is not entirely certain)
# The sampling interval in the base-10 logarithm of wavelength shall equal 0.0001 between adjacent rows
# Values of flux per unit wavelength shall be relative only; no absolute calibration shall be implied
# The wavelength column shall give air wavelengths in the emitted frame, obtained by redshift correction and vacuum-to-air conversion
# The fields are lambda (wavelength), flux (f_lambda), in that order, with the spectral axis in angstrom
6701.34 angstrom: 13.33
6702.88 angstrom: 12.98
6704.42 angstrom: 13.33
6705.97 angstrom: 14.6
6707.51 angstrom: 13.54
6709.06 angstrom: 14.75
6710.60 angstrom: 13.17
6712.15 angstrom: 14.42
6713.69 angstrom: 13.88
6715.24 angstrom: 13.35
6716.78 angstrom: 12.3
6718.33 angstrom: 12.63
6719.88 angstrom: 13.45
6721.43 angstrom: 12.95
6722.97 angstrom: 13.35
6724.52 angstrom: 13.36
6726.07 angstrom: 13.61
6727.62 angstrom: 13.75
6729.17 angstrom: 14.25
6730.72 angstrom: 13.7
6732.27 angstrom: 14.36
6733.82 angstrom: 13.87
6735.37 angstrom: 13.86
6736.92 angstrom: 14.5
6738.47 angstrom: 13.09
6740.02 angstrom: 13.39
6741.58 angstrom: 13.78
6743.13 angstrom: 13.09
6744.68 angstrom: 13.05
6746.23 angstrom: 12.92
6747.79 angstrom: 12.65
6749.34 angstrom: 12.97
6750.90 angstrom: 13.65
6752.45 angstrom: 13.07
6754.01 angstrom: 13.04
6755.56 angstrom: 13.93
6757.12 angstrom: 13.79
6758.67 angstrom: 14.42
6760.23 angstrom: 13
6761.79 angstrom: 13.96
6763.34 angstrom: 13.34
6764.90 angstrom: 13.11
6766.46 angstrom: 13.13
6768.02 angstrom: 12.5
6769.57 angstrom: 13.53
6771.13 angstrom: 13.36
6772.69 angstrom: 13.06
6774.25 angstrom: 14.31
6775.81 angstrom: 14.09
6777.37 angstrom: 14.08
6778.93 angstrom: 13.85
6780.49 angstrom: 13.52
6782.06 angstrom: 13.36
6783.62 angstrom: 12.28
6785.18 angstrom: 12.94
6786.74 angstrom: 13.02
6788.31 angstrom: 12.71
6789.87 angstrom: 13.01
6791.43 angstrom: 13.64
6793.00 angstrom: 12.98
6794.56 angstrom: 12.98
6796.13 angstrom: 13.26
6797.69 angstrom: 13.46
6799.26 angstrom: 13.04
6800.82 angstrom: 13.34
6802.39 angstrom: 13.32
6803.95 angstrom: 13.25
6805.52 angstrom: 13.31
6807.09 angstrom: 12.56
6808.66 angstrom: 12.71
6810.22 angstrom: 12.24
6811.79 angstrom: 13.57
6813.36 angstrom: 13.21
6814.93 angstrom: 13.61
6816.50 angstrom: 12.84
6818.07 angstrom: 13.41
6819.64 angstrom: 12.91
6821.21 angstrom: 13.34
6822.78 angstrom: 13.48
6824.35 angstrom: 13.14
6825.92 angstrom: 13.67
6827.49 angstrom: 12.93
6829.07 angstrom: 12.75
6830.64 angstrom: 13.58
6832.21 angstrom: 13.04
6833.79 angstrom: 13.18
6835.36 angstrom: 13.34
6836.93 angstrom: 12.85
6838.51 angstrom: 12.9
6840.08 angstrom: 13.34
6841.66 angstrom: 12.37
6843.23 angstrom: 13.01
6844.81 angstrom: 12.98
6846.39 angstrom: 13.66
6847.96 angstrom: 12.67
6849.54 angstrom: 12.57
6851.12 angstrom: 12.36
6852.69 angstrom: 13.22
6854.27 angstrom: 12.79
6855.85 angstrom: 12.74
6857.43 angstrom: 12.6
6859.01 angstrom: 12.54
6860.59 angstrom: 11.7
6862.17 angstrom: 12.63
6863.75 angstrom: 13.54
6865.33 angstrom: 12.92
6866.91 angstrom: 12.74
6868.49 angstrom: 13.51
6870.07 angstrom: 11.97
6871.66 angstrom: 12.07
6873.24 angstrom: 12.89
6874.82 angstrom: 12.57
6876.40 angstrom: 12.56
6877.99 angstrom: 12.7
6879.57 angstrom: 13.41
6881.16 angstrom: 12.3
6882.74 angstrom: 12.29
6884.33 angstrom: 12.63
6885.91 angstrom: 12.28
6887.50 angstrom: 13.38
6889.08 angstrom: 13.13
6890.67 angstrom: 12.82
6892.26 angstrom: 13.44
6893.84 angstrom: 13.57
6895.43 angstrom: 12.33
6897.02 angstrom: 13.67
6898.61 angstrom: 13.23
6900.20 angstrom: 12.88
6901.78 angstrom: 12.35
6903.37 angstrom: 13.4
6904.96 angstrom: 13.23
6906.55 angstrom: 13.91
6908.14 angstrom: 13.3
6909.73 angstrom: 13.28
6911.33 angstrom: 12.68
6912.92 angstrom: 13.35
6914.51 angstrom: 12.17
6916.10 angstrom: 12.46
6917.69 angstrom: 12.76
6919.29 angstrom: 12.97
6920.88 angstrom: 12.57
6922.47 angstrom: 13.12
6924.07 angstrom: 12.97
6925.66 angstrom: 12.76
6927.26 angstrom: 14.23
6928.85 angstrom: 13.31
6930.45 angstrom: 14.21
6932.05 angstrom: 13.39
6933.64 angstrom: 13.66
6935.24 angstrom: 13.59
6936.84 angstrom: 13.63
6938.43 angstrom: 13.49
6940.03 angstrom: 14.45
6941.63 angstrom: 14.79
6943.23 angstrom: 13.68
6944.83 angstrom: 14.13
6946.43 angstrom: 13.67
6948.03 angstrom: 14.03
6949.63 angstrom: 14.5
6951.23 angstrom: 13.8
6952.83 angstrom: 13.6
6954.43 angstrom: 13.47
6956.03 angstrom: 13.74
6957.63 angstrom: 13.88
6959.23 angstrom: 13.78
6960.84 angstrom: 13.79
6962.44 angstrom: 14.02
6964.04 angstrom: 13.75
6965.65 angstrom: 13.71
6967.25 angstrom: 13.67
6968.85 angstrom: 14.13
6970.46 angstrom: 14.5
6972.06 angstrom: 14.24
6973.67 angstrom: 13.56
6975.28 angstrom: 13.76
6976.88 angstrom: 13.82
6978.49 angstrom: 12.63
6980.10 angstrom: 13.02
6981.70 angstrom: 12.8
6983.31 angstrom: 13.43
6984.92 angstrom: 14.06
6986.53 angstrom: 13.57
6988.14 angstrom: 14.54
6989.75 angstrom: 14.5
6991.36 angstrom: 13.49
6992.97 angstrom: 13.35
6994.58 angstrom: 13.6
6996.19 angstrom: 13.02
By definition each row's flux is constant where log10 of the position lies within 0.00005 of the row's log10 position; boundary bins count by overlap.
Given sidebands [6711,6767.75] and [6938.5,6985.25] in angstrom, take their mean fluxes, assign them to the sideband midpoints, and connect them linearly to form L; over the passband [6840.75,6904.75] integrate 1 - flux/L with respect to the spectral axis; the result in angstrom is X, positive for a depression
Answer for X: 4.0 angstrom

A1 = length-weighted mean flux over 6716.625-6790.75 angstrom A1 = 13.4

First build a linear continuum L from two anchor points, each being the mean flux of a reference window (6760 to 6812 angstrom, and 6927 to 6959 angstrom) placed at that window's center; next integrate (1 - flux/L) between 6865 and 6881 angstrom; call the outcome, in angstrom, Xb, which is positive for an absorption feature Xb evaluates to 1.0 angstrom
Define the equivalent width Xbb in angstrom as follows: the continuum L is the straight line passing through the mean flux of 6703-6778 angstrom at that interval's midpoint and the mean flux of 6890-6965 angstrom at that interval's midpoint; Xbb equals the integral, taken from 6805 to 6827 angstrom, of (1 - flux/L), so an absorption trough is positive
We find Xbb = 0.6 angstrom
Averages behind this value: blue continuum 13.5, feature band 13.1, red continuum 13.4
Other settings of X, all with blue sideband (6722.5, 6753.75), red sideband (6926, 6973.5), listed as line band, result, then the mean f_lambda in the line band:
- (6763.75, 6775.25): 0.2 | 13.3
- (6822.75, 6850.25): 1.2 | 13.1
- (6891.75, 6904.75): 0.6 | 13.1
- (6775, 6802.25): 0.6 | 13.3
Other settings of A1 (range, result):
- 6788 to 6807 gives 13.2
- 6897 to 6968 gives 13.5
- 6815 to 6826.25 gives 13.3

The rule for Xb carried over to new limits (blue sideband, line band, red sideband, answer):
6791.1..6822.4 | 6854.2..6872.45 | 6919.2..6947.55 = 1.0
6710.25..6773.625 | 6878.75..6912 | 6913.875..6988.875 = 1.3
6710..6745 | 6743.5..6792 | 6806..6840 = 0.1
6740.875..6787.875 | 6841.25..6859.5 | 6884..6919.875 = 0.5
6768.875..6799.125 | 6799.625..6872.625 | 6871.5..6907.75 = 0.9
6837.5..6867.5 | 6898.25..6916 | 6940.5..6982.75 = 0.3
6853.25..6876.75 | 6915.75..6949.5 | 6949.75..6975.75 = -0.2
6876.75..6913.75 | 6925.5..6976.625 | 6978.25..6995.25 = -1.9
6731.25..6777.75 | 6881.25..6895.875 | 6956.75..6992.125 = 0.9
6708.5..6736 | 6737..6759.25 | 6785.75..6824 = 0.1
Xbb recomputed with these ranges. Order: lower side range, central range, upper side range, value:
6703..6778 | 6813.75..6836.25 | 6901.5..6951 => 0.4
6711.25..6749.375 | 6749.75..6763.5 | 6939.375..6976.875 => 0.0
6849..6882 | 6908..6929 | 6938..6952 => 1.0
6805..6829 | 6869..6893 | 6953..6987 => 1.2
